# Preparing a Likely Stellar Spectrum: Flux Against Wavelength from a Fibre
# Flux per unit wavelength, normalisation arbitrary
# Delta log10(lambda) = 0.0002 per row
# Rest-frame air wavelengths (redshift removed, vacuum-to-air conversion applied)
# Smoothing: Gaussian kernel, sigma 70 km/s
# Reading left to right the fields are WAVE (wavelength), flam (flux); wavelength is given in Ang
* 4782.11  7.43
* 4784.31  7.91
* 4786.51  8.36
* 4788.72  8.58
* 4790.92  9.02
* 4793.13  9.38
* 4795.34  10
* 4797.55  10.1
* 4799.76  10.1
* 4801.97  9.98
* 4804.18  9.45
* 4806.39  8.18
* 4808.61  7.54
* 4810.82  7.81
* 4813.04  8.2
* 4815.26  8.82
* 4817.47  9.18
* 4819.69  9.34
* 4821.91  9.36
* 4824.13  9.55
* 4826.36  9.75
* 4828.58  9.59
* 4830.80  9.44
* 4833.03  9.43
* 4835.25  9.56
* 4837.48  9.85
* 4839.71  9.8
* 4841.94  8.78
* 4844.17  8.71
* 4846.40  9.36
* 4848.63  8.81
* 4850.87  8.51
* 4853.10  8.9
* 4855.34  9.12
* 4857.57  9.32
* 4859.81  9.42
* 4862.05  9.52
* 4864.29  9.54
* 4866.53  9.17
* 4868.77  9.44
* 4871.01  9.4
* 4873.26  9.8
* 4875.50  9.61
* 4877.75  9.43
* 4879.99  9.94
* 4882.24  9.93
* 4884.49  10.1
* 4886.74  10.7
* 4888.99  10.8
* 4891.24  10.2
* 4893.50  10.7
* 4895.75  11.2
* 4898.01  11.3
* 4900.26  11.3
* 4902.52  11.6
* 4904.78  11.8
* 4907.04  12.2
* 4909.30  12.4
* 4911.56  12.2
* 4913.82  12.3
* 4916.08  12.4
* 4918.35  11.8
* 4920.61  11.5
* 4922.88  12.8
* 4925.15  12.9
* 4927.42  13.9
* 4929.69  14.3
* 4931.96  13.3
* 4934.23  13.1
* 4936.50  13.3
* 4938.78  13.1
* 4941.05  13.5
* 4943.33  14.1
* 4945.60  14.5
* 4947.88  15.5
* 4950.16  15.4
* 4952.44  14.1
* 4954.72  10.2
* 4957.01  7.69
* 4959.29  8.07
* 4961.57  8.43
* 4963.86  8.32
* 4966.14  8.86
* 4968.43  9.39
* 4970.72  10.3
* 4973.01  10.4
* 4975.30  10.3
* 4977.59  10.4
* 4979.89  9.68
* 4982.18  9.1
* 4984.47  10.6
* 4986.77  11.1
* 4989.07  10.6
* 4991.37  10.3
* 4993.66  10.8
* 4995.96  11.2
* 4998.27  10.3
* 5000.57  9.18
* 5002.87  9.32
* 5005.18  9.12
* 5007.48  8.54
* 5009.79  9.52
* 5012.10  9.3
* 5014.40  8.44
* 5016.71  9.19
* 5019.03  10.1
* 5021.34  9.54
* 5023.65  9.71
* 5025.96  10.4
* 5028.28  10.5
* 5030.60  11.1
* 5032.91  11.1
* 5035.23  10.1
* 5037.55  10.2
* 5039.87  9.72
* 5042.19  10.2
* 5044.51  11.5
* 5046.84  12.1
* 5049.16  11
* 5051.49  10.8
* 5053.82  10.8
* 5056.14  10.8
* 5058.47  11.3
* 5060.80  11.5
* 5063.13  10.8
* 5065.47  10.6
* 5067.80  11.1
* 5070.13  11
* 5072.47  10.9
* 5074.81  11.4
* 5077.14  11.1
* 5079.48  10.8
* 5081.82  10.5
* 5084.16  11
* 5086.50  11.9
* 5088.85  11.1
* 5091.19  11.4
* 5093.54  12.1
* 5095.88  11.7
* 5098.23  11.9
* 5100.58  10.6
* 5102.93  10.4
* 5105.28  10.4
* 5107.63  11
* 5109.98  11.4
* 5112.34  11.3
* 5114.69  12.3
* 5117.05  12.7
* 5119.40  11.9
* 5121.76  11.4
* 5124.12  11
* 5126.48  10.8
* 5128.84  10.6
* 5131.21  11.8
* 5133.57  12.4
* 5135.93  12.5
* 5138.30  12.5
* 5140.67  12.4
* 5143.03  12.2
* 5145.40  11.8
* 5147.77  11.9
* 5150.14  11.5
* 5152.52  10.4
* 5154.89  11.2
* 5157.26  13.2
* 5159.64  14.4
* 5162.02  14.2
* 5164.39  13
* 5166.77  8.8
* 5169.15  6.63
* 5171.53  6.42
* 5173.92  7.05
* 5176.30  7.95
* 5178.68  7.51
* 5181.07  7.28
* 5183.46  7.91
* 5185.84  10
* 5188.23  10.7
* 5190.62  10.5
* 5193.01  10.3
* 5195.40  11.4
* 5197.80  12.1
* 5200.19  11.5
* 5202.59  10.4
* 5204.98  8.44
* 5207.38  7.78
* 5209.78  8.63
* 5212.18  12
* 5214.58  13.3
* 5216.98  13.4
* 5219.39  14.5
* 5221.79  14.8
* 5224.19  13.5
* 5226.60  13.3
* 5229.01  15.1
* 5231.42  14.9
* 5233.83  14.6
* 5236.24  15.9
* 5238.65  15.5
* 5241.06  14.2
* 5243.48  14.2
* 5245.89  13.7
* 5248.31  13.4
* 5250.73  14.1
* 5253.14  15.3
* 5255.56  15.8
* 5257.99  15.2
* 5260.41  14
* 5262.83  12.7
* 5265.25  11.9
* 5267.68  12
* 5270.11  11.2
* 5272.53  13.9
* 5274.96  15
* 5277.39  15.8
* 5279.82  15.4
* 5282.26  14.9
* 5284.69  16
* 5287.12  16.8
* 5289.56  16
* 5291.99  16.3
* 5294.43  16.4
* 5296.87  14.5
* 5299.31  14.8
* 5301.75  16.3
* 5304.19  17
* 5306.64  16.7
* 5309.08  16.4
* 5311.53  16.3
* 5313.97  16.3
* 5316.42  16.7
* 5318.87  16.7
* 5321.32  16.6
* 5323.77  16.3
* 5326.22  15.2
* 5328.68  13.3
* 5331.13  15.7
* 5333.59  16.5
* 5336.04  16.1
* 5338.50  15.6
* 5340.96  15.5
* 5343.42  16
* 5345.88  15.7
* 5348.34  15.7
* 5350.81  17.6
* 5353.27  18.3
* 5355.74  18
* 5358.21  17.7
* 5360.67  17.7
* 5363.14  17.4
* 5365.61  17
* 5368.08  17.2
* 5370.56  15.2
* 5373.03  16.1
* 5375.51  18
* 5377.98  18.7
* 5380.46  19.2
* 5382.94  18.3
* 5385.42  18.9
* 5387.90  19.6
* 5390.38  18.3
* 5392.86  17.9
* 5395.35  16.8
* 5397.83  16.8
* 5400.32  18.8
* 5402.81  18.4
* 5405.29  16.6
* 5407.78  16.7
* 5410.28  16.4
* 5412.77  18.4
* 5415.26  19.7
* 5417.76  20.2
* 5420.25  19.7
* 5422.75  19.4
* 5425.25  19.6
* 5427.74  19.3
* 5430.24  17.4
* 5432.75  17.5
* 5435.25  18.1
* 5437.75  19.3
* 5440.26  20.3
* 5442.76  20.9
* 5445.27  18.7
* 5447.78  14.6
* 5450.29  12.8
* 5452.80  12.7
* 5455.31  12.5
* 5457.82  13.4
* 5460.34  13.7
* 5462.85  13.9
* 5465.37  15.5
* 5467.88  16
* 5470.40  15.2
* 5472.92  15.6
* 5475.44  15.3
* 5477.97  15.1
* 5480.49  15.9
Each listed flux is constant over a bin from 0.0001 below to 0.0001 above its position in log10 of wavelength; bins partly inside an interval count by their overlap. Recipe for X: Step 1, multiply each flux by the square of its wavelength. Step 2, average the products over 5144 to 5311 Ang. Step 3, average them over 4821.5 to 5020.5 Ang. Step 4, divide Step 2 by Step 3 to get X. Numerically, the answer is 1.4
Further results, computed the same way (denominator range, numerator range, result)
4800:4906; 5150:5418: 1.81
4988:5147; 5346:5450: 1.87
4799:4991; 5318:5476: 1.96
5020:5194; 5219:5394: 1.57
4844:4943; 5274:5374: 1.74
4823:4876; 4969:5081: 1.19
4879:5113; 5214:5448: 1.70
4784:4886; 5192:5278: 1.67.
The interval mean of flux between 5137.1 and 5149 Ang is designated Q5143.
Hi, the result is 12.2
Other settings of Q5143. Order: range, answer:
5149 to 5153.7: 10.9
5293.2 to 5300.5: 15.2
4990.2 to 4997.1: 10.8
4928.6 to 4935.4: 13.6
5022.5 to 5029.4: 10.2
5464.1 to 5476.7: 15.5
